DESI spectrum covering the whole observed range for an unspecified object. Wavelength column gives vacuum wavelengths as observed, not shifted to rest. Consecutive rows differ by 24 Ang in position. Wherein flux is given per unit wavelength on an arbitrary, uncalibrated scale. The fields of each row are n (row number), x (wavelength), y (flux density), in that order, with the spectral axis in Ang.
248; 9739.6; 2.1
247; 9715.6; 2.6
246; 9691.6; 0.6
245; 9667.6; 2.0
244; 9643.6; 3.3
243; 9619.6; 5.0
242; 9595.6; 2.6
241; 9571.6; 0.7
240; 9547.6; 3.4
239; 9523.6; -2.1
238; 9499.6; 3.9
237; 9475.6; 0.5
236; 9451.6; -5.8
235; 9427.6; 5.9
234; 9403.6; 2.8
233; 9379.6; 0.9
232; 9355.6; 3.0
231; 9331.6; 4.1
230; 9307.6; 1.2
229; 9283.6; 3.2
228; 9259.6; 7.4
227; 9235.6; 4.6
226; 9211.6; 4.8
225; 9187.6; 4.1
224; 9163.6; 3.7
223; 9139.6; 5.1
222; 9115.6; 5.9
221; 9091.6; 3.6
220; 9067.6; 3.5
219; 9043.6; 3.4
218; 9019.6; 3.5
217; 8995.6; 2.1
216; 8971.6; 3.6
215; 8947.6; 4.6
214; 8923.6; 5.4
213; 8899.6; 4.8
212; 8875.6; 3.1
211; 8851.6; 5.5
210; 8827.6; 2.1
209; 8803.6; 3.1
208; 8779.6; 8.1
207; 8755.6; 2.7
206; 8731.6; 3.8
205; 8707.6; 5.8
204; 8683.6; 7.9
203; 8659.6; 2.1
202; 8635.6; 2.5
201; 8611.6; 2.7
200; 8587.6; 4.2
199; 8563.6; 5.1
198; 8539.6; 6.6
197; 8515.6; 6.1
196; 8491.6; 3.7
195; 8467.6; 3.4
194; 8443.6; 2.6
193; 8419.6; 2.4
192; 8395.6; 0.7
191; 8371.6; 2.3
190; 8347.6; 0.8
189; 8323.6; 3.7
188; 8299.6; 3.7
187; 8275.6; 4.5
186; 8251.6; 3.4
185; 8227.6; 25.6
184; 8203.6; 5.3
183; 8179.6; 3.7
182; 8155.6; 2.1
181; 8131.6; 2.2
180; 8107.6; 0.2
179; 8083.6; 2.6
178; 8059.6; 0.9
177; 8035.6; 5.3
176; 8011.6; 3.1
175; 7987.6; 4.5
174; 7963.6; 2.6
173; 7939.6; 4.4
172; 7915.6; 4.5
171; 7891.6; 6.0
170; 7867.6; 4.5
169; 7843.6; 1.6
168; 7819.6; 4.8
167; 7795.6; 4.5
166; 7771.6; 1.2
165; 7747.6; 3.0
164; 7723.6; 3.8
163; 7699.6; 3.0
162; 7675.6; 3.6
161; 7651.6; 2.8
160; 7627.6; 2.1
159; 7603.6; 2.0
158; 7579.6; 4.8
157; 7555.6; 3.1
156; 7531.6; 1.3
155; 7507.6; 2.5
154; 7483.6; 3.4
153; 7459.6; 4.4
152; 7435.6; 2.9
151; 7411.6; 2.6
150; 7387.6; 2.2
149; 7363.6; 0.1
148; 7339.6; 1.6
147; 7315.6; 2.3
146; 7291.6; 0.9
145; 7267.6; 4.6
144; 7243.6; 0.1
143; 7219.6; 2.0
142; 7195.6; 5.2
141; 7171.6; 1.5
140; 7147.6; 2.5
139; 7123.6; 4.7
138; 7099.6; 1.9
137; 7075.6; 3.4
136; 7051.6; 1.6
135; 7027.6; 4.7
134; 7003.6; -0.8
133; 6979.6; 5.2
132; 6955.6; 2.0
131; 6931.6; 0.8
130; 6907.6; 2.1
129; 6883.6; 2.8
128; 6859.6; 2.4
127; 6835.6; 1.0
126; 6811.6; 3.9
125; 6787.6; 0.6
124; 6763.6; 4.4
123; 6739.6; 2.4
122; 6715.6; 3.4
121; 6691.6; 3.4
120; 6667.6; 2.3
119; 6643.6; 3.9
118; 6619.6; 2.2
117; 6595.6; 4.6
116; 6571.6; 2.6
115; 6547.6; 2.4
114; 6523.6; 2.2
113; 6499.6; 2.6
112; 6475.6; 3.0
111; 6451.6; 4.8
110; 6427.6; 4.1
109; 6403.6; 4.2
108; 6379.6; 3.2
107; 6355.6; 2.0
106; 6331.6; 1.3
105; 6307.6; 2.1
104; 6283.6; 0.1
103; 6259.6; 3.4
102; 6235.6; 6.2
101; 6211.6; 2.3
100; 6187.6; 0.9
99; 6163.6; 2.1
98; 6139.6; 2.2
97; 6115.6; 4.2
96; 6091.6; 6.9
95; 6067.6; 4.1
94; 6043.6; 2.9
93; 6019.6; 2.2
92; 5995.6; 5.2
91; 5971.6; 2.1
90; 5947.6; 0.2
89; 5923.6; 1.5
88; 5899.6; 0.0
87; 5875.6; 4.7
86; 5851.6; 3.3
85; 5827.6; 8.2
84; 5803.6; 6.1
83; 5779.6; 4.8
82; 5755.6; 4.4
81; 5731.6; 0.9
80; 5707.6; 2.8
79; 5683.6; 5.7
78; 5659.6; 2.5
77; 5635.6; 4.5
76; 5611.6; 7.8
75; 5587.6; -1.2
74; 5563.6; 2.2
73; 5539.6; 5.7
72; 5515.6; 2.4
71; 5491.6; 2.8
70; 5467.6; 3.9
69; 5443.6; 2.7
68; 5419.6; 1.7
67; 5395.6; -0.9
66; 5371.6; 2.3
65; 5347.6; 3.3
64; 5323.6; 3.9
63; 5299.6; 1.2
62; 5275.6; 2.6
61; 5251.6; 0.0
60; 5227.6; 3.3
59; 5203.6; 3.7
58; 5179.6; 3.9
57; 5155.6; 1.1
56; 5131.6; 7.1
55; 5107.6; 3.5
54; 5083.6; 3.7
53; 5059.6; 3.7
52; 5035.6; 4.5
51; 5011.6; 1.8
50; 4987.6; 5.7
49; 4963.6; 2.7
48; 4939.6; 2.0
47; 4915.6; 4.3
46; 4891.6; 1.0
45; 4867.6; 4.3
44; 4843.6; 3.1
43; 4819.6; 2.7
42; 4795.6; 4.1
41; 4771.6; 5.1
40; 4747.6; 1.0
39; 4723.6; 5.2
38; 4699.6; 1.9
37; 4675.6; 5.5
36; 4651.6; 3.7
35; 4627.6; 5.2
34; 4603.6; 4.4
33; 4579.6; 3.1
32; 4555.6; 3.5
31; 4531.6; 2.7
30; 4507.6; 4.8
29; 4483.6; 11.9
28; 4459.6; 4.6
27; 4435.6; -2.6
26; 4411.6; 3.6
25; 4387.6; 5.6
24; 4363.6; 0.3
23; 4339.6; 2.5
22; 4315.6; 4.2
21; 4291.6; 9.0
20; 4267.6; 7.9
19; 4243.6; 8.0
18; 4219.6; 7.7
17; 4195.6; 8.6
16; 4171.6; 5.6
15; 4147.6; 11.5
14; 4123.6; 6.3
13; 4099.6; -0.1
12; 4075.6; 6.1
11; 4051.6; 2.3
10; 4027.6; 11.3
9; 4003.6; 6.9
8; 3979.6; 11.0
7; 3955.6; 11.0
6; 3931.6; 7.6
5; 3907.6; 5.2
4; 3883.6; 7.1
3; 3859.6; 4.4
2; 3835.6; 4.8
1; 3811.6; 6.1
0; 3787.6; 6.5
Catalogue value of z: 1.205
